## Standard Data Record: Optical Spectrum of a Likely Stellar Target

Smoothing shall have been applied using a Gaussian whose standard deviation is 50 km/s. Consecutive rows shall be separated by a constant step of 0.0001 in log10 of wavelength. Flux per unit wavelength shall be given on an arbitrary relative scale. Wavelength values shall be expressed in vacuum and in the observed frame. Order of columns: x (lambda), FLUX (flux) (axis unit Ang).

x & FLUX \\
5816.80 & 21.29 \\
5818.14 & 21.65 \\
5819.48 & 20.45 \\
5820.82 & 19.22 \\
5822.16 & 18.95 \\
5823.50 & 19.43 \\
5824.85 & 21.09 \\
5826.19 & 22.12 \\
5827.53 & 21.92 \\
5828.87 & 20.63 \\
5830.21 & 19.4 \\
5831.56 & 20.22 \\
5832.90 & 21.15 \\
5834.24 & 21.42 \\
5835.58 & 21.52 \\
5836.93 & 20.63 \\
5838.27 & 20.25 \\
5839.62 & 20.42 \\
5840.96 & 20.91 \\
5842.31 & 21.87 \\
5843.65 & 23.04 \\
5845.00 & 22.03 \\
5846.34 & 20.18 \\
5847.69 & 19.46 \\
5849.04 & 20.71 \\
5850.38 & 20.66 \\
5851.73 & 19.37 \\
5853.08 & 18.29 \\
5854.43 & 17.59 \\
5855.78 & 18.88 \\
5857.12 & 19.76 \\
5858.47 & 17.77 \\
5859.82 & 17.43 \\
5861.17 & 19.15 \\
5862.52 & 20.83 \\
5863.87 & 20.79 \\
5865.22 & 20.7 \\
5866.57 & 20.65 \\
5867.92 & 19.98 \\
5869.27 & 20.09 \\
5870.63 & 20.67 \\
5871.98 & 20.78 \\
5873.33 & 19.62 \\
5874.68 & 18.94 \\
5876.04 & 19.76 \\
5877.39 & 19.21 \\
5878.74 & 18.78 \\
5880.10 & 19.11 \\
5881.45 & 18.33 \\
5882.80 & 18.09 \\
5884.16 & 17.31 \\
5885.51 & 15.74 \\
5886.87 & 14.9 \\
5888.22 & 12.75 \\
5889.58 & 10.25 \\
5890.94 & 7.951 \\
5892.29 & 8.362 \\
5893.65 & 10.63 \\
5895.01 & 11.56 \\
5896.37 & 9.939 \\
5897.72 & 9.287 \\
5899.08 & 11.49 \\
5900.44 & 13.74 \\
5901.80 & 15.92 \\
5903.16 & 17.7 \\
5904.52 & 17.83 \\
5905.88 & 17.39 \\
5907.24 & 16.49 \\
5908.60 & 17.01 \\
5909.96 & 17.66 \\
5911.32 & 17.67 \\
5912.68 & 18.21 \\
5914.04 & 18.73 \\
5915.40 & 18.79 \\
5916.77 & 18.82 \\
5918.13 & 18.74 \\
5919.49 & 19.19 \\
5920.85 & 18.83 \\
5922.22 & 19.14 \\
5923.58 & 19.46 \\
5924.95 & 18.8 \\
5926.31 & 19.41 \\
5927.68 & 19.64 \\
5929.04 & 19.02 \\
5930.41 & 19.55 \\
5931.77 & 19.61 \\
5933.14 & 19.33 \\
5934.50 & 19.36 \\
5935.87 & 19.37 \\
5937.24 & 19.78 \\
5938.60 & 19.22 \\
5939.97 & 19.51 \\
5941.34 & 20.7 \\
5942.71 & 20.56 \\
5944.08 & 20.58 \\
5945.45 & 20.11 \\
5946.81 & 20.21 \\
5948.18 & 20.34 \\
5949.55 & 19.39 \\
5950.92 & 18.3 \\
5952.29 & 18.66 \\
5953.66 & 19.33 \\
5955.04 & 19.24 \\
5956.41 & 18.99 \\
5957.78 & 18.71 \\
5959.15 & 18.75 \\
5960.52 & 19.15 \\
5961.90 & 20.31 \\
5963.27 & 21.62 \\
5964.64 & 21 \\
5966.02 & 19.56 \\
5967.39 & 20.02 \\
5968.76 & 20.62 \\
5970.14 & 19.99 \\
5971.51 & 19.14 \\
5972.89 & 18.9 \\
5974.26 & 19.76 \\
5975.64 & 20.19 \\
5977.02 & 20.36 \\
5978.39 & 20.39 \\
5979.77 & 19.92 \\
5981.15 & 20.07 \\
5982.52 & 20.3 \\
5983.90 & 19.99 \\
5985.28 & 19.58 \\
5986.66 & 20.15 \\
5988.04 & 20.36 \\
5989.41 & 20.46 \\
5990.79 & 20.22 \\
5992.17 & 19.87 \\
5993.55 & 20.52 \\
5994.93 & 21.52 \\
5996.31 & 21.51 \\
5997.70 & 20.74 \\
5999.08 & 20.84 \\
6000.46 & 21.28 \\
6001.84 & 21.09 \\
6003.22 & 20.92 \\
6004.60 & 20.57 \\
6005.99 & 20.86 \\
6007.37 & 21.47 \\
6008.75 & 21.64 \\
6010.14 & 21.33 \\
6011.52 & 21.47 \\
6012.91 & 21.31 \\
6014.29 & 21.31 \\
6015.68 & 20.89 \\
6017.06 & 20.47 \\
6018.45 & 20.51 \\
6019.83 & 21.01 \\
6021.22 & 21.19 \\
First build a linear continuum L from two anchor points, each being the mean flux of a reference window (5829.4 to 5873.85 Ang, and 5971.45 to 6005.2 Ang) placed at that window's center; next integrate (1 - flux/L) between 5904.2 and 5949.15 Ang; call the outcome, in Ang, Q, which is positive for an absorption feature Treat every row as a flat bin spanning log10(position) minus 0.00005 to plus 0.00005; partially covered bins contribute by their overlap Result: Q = 2.69 Ang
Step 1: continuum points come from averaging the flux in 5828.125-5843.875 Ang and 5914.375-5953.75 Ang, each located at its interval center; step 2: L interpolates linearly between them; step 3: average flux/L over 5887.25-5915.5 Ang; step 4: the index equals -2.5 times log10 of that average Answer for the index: 0.37 mag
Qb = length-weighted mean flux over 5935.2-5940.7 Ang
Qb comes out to 19.5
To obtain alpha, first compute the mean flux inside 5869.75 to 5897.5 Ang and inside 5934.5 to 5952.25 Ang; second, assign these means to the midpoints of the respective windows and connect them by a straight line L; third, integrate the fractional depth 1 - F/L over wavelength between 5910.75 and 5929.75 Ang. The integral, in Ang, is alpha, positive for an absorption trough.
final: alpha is -0.8 Ang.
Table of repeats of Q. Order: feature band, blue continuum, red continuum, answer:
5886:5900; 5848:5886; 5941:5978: 6.2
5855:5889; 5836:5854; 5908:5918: 1.5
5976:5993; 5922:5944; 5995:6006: 0.4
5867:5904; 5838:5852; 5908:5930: 7.7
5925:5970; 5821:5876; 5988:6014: 2.2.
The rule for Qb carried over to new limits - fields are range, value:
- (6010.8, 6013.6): 21.4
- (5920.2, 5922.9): 19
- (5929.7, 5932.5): 19.6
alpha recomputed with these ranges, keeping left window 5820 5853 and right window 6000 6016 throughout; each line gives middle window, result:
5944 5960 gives 1.3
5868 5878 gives 0.4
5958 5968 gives 0.5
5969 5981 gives 0.7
